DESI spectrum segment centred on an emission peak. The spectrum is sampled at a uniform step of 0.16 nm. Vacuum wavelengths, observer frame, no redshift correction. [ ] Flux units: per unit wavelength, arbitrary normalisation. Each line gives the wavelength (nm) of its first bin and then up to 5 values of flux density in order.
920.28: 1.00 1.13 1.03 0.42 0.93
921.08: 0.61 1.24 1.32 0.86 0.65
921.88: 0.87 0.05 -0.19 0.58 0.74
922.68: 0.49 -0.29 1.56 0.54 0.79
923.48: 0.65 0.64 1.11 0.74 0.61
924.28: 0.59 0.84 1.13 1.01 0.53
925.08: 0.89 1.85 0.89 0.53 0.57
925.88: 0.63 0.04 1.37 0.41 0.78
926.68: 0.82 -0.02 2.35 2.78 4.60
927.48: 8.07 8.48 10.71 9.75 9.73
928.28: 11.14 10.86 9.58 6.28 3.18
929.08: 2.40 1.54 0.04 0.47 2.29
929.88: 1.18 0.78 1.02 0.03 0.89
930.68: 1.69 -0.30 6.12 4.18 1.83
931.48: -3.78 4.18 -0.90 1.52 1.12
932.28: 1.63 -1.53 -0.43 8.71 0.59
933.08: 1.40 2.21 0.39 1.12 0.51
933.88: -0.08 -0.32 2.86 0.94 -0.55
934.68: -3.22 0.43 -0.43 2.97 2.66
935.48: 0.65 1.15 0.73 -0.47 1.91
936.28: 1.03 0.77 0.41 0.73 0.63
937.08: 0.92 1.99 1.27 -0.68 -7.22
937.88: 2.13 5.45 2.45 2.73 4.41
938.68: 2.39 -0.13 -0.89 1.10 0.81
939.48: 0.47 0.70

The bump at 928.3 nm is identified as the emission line [O II] 3727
